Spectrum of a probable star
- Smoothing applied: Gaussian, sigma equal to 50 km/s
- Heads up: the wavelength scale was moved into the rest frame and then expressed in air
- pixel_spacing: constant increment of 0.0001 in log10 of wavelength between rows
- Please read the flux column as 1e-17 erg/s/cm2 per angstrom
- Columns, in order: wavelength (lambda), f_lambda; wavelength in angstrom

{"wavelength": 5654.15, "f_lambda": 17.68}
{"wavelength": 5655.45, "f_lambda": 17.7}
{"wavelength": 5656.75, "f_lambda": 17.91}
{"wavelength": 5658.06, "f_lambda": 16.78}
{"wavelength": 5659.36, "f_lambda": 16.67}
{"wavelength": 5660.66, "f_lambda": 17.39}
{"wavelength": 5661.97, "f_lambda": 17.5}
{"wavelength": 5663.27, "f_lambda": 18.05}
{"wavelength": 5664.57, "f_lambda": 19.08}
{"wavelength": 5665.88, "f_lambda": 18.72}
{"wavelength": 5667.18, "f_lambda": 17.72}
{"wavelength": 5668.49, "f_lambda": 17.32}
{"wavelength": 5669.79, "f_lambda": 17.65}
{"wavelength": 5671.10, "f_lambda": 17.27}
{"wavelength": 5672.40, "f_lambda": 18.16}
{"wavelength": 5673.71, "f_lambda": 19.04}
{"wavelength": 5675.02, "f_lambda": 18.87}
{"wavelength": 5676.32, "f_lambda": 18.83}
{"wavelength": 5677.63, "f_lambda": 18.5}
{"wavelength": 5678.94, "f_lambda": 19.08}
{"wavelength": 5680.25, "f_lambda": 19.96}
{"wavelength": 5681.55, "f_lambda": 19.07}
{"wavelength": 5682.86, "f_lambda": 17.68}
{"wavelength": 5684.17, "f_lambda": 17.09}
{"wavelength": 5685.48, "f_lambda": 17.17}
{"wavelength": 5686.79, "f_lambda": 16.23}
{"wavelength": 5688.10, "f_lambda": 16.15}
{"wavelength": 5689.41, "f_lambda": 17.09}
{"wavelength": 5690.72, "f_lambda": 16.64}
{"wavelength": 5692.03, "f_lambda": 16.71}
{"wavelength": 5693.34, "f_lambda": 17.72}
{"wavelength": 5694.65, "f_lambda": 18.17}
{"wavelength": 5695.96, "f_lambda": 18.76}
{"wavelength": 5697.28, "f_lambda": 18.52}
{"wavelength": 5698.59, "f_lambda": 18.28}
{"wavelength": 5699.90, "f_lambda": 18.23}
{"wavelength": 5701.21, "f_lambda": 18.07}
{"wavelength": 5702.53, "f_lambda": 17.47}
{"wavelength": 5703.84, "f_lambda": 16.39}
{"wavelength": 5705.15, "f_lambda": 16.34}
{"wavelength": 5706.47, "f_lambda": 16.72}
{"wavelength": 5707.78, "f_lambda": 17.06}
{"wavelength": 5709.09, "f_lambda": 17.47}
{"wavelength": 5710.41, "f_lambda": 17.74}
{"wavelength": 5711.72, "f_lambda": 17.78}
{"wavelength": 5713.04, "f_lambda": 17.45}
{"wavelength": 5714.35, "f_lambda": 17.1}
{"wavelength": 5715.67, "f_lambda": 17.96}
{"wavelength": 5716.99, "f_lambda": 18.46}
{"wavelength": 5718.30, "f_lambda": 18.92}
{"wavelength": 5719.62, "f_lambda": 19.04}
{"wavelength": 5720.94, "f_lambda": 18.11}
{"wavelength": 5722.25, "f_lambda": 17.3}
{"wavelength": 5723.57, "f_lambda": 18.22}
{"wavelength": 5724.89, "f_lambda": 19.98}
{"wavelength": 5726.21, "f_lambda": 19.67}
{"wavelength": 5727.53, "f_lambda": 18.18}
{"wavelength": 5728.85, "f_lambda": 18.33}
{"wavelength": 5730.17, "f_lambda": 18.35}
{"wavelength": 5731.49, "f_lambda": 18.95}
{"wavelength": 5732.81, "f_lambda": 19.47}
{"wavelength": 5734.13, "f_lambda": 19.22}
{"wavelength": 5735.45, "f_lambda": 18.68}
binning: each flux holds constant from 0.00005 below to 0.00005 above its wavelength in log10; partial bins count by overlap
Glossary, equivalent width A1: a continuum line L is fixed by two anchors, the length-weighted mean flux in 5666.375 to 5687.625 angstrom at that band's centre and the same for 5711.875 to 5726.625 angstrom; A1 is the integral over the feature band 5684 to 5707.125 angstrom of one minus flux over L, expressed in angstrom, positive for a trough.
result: 1.1 angstrom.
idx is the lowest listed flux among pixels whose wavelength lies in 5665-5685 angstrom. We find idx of 17.09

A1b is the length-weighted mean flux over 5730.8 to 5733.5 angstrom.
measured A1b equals 19.2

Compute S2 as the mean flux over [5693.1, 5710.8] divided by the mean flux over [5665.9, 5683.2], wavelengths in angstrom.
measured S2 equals 1.0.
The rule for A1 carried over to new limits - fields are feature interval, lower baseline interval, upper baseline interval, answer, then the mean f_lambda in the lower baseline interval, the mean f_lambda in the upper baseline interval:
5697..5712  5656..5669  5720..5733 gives 0.7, 17.7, 18.6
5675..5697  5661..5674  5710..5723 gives 0.2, 18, 18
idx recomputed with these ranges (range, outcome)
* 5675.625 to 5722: 16.15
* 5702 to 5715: 16.34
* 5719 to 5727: 17.3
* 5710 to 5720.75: 17.1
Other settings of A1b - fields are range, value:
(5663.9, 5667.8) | 18.5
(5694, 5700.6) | 18.4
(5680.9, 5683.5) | 18.4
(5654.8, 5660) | 17.3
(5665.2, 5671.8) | 17.7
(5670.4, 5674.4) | 18.1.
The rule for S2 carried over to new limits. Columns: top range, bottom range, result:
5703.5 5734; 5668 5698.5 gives 1.01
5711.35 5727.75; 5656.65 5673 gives 1.04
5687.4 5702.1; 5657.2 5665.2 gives 1.00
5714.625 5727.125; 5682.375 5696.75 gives 1.08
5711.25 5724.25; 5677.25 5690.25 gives 1.02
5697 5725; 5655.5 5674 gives 1.00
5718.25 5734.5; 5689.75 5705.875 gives 1.06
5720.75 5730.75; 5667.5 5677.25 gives 1.02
